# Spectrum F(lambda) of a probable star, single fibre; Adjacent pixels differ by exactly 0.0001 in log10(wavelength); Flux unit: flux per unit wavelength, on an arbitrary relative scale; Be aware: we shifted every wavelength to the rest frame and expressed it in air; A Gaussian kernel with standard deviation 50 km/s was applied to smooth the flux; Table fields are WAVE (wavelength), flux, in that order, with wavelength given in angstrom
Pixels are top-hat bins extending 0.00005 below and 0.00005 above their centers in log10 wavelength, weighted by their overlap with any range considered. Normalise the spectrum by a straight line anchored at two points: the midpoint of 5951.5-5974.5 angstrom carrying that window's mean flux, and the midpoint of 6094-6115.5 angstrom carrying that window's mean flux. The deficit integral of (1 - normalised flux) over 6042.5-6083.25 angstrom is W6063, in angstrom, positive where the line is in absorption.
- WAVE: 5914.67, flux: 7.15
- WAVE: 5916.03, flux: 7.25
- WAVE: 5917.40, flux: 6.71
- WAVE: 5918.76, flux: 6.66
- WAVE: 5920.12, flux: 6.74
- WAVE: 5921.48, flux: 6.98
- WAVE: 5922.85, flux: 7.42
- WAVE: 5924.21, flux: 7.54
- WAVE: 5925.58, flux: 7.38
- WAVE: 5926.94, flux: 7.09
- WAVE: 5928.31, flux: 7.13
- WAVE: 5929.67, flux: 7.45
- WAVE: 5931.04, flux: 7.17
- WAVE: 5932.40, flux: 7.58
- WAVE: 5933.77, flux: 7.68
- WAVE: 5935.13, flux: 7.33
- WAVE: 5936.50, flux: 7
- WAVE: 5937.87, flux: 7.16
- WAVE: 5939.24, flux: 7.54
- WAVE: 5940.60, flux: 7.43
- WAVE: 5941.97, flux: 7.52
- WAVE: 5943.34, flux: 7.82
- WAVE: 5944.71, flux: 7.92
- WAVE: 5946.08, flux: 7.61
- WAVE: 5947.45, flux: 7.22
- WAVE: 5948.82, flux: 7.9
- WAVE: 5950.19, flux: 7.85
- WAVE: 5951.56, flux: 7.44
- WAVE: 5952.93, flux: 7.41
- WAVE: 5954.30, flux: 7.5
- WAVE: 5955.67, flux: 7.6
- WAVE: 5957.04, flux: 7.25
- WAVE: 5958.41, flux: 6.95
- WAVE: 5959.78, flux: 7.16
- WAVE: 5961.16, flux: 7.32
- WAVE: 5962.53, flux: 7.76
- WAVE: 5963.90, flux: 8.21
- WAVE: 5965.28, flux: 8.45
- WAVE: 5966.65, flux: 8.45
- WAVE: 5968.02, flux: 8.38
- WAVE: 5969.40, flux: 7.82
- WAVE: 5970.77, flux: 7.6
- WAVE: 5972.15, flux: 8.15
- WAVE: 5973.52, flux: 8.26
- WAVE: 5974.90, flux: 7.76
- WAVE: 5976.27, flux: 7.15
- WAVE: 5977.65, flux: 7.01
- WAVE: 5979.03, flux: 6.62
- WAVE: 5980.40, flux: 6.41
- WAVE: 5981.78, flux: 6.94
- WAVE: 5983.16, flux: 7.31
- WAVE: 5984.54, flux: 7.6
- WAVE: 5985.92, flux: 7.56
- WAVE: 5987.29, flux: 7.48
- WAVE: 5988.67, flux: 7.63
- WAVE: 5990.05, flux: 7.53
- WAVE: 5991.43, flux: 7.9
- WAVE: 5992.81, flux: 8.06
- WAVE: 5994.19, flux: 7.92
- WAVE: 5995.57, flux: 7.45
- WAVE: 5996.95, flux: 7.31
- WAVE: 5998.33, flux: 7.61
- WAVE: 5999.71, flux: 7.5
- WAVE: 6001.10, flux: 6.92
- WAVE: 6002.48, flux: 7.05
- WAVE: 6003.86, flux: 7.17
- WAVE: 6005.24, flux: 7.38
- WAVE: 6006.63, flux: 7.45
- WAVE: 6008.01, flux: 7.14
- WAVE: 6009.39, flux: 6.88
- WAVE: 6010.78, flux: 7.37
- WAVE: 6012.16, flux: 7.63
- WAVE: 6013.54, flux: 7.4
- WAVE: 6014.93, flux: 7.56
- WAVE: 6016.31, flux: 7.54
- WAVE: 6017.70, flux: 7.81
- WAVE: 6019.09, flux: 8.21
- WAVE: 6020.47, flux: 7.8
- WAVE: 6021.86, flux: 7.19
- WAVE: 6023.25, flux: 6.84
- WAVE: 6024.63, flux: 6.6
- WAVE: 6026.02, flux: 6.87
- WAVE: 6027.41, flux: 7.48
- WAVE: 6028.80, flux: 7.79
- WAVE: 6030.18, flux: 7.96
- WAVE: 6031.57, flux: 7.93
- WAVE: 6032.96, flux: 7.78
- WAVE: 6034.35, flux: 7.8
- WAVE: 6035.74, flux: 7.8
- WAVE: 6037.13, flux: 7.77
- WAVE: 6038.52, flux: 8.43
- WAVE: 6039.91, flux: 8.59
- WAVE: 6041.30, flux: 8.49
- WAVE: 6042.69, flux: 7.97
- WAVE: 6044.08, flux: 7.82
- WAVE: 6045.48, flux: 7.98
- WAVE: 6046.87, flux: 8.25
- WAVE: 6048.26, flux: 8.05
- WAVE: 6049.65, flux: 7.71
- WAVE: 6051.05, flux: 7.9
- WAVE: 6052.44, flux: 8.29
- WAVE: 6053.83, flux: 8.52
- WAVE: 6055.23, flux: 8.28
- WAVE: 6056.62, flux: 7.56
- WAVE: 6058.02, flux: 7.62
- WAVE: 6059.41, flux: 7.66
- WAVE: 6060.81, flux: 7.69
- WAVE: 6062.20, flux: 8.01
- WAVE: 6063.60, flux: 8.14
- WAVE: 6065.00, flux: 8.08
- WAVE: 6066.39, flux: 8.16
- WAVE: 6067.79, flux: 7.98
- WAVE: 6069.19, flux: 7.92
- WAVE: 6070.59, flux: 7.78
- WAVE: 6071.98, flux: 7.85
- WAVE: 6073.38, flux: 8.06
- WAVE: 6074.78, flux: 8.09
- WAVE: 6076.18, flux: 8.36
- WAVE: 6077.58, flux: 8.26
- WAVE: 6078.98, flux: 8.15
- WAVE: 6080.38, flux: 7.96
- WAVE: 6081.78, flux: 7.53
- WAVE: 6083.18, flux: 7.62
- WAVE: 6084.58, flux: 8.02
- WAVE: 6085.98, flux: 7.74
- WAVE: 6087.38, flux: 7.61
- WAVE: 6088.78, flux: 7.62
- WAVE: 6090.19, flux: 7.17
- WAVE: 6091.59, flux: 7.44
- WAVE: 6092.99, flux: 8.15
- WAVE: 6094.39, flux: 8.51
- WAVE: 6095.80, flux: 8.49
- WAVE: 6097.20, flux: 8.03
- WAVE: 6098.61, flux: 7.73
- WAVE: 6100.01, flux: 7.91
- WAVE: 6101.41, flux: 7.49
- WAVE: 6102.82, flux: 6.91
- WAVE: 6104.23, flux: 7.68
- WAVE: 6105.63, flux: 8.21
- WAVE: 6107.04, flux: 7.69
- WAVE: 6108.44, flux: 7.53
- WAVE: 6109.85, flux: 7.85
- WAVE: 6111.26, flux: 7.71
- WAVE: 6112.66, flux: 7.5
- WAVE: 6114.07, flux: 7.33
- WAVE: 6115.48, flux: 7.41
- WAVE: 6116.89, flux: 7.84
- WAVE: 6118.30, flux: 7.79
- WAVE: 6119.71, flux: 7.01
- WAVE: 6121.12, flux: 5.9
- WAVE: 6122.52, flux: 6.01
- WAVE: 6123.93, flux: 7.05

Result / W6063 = -1.2 angstrom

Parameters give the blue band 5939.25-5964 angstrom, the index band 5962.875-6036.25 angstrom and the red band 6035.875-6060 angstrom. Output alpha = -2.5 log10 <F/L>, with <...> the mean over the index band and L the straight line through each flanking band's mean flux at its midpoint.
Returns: 0.04 mag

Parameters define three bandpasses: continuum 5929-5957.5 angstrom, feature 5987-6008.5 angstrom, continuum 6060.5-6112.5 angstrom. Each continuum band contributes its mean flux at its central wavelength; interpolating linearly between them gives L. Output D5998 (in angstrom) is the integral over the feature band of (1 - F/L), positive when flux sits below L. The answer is 0.5 angstrom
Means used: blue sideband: 7.5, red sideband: 7.87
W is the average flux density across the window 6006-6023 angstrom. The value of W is 7.48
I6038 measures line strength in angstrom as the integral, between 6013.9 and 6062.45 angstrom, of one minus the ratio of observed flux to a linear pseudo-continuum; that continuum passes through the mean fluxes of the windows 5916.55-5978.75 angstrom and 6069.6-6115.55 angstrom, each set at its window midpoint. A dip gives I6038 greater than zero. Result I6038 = -0.8 angstrom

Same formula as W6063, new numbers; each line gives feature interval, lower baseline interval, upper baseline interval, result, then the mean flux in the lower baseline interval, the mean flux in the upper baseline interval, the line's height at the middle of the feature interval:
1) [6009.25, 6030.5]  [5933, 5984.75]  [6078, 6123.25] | 0.4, 7.54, 7.61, 7.57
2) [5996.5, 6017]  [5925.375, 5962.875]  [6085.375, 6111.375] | 0.6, 7.43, 7.76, 7.57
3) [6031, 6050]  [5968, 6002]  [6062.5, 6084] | -0.5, 7.49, 7.99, 7.81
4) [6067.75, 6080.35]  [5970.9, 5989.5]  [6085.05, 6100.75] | -0.4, 7.38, 7.86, 7.78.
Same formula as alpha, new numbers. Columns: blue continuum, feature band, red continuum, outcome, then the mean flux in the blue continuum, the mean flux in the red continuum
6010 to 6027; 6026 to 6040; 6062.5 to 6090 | -0.05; 7.4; 7.93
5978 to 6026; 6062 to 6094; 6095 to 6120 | -0.04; 7.37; 7.68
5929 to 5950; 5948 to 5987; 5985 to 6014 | -0.01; 7.5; 7.45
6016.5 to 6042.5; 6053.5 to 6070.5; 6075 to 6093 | -0.02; 7.73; 7.81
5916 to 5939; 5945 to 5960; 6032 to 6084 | -0.02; 7.2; 8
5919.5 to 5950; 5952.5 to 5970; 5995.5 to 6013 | -0.05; 7.4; 7.29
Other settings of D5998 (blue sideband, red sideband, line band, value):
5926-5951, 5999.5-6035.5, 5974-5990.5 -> 0.4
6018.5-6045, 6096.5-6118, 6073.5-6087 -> -0.5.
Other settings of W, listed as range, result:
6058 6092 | 7.87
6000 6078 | 7.76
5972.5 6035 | 7.44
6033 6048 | 8.08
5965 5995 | 7.63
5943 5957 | 7.61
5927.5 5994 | 7.54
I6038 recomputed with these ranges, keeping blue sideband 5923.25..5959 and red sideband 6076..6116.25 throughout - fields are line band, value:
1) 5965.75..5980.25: -0.3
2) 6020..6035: 0.3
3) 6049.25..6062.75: -0.4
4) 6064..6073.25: -0.3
